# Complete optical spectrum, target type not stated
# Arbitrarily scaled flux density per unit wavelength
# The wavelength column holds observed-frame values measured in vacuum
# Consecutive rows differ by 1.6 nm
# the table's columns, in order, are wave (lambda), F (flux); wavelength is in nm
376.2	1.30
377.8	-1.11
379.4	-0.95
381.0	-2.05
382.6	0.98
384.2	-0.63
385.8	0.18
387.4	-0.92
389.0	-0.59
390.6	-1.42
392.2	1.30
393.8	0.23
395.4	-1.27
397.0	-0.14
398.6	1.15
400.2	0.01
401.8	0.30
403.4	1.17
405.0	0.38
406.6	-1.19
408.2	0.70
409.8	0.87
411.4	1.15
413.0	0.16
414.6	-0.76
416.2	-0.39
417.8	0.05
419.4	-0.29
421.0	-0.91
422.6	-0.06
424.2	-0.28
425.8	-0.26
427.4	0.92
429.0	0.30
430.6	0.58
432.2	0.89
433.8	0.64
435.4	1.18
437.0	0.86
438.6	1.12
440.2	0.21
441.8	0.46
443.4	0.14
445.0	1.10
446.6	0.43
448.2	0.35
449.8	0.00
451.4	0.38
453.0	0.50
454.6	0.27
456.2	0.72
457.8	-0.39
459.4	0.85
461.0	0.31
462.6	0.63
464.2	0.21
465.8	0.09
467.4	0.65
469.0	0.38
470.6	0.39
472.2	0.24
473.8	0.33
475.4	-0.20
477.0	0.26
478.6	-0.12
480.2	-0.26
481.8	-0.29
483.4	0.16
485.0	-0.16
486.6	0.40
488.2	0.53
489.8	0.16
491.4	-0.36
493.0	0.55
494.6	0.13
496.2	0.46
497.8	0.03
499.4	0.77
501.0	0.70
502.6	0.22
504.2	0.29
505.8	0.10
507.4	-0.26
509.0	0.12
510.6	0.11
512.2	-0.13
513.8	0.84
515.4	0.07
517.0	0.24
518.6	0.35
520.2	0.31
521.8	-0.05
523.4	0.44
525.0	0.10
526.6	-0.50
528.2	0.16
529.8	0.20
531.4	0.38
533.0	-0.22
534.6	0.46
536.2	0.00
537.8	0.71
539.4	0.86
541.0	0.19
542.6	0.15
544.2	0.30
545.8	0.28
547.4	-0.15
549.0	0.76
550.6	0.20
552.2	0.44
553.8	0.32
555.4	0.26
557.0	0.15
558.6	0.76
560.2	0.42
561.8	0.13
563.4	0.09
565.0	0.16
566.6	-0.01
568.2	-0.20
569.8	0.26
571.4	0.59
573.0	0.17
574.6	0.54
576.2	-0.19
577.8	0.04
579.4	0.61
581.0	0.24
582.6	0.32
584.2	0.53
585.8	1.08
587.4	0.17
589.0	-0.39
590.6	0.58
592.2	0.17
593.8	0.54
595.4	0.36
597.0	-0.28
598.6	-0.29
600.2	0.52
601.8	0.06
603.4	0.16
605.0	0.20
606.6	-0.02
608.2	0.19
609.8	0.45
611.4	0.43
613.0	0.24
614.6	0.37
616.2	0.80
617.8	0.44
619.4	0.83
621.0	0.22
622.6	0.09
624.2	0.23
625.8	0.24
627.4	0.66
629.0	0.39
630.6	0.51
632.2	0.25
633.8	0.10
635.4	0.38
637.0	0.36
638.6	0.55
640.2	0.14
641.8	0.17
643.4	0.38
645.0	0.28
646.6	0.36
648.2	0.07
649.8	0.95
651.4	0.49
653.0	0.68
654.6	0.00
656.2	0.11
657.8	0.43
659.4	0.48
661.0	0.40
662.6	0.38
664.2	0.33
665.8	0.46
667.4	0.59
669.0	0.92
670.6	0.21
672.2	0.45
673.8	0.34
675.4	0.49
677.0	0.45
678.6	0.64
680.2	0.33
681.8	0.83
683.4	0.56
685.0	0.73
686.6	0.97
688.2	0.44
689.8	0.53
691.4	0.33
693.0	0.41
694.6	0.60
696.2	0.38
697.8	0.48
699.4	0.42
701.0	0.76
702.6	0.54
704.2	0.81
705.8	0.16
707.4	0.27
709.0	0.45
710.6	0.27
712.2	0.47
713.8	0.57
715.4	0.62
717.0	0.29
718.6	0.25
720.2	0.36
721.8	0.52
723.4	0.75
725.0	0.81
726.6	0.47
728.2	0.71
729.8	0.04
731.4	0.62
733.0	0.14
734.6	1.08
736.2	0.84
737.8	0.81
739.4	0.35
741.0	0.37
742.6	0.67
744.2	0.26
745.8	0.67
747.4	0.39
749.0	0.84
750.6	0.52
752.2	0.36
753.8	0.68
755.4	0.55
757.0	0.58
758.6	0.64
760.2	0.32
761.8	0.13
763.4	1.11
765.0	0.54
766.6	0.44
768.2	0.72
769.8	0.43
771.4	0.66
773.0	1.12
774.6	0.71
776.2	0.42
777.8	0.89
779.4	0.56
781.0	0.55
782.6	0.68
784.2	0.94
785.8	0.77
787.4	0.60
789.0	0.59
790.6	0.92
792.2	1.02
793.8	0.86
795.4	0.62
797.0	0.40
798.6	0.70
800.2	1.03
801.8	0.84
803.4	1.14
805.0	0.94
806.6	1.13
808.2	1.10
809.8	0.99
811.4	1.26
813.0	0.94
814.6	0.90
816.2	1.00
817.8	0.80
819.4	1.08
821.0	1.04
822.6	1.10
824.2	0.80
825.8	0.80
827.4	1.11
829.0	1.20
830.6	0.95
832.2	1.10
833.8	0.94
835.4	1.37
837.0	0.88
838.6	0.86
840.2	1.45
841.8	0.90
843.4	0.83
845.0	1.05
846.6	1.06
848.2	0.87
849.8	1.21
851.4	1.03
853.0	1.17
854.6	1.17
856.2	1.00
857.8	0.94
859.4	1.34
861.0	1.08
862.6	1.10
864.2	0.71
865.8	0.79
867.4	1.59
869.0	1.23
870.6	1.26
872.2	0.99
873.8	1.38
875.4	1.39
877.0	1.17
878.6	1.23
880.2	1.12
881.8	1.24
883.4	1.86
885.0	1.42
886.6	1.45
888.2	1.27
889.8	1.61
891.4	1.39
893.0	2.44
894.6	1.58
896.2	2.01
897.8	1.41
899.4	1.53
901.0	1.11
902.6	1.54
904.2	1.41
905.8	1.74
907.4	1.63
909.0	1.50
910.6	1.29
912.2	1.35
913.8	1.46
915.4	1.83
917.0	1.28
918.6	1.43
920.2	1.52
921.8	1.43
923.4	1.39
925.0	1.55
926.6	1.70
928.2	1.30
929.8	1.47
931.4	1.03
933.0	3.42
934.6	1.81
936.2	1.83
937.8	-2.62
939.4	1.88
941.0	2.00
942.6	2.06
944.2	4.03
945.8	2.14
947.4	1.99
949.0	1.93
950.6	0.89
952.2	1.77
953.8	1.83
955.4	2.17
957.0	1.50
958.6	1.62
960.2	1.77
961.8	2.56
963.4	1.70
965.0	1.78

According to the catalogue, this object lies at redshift 1.007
